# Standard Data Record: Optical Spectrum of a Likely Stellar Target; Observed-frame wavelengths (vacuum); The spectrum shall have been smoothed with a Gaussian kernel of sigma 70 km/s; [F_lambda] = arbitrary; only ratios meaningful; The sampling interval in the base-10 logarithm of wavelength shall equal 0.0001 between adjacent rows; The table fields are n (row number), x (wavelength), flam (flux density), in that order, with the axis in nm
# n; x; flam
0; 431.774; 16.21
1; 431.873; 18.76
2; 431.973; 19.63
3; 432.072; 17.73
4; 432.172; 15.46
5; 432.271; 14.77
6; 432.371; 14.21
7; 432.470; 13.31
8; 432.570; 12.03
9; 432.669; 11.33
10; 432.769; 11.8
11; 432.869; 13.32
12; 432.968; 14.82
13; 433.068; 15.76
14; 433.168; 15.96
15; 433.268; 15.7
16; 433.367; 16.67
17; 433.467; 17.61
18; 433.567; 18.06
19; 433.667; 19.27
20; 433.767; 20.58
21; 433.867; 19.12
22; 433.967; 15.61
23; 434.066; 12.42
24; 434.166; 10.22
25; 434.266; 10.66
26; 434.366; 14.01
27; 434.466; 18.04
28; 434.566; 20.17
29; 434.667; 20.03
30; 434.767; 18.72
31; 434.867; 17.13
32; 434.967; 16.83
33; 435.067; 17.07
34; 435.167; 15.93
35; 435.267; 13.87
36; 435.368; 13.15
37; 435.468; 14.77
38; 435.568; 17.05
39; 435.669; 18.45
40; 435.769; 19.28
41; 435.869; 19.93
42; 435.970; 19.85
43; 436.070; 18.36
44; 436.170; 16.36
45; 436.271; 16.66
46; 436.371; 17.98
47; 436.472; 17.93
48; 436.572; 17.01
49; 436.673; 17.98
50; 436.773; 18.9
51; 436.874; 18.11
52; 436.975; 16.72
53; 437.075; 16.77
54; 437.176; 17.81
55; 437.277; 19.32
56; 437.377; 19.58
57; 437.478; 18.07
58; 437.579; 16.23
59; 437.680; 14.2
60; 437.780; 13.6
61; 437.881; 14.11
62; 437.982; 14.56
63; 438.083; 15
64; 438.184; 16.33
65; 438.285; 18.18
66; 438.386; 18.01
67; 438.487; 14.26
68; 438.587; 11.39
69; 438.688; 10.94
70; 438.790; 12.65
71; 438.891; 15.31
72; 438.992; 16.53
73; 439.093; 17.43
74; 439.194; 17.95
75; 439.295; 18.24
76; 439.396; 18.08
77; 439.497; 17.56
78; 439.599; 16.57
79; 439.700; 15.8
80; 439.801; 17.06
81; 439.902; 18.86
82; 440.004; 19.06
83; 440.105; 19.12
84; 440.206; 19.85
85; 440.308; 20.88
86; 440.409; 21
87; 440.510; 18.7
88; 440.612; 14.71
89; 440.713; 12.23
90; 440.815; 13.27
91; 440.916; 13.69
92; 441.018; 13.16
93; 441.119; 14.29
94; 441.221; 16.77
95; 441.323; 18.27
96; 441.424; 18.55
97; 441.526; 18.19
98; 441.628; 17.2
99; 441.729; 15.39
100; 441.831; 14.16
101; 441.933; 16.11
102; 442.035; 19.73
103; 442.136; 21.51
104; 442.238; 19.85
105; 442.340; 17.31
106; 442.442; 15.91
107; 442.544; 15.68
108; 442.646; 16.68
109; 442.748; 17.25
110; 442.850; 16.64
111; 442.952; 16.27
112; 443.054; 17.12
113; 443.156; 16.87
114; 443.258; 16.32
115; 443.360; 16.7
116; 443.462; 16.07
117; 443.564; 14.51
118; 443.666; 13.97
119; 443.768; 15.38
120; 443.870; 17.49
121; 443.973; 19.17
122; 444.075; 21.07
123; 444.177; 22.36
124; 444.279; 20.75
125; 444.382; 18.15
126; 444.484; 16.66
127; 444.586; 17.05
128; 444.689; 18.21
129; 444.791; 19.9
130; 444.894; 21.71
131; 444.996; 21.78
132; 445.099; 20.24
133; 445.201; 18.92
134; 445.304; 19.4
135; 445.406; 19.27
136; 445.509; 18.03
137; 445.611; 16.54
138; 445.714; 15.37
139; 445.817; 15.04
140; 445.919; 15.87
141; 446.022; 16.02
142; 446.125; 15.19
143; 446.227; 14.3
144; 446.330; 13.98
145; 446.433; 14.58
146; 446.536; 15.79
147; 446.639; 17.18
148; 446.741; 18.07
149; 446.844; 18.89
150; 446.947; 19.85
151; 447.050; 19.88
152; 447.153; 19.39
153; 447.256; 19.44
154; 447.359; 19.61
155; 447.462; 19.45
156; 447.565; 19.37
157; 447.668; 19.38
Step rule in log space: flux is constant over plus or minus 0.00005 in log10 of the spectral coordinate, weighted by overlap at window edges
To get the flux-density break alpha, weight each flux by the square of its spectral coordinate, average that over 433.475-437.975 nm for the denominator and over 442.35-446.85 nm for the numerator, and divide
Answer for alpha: 1.1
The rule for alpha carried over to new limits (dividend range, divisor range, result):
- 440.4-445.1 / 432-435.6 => 1.15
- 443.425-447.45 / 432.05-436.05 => 1.17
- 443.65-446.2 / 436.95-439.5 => 1.16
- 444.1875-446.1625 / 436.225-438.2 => 1.12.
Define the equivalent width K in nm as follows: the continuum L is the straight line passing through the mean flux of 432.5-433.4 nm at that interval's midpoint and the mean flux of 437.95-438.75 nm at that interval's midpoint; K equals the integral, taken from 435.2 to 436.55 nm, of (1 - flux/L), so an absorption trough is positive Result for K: -0.25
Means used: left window 14.1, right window 14.8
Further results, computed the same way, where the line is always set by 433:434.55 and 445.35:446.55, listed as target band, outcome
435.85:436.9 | -0.133 nm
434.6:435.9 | -0.086 nm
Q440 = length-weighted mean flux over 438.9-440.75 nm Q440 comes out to 17.8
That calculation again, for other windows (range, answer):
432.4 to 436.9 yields 16.4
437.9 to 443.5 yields 16.6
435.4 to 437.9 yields 17.4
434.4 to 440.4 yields 17.1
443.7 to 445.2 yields 19.2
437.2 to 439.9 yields 16.1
